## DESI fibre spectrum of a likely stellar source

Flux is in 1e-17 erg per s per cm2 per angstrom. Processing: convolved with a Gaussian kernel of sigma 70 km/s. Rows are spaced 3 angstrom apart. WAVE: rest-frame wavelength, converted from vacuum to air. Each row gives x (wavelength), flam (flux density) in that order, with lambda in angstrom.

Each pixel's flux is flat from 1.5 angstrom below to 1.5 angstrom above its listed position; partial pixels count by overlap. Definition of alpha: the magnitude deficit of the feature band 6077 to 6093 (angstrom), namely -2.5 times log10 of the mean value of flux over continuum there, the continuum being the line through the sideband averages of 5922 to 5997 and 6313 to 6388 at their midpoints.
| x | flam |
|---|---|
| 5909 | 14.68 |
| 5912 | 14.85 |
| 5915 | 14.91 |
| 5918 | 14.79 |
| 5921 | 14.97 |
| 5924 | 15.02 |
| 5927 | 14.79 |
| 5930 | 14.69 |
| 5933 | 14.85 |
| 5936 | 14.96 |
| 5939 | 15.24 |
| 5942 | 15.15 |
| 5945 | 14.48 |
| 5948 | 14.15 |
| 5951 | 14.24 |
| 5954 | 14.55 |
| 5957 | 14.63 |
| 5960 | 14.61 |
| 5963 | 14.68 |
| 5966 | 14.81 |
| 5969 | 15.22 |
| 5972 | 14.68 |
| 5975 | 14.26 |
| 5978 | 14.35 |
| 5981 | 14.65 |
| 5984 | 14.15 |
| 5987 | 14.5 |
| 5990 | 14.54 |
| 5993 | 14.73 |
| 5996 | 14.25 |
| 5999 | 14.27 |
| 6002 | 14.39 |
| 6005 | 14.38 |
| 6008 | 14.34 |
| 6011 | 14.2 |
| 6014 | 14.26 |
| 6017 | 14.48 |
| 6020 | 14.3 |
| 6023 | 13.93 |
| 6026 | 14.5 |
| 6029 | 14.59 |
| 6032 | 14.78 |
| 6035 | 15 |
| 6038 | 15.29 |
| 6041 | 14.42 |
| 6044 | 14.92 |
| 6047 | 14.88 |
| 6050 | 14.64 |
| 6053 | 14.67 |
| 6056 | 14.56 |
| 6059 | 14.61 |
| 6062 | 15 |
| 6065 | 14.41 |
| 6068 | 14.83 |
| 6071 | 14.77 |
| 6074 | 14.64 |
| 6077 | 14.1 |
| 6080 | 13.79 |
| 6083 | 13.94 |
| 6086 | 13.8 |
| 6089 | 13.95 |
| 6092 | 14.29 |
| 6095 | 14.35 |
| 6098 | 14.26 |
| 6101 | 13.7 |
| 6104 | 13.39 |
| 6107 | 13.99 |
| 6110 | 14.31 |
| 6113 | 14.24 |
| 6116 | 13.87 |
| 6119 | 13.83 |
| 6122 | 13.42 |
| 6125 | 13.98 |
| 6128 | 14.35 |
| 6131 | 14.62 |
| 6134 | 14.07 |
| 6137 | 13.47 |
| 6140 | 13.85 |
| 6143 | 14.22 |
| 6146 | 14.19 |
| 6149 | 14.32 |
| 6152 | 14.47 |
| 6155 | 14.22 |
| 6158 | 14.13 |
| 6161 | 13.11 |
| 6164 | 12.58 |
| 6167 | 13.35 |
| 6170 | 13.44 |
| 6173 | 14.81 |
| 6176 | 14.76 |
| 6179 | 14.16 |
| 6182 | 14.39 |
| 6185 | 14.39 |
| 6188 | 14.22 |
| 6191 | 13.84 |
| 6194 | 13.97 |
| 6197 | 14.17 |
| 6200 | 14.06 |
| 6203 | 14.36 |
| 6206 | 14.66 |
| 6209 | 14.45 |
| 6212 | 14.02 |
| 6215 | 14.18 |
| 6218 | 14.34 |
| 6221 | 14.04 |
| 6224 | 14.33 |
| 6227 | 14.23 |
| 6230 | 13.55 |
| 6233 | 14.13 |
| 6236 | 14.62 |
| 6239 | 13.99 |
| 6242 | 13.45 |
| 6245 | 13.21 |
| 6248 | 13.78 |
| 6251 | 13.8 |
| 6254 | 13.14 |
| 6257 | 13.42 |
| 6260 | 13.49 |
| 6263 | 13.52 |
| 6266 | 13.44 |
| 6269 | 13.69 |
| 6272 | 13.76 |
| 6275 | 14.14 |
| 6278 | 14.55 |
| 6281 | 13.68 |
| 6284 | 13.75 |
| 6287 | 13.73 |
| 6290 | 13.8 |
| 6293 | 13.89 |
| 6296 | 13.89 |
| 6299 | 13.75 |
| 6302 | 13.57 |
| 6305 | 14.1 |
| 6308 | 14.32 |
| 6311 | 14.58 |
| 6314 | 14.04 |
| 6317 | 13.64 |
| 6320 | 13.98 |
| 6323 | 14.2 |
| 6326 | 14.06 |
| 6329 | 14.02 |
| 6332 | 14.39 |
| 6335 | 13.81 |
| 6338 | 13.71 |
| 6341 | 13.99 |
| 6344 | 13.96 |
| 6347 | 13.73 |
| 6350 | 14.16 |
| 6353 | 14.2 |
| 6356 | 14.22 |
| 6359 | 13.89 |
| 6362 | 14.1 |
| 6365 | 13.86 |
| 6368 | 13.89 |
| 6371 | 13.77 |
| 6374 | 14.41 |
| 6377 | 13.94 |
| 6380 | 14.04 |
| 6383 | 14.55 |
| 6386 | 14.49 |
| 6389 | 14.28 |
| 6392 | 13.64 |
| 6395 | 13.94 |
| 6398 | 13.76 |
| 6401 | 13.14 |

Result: 0.04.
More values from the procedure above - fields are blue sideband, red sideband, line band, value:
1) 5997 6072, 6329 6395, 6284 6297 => 0.03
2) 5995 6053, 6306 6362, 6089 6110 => 0.03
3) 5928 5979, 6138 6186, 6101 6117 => 0.02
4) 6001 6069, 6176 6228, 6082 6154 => 0.03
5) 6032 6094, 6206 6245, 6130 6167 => 0.03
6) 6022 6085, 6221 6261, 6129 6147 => 0.01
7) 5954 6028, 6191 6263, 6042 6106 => 0.00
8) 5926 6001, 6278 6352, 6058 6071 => -0.02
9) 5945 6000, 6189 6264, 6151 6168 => 0.04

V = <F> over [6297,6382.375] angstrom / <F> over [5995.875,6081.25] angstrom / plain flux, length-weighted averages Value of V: 0.96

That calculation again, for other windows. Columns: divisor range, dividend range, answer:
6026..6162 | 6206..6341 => 0.98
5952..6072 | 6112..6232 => 0.97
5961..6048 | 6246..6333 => 0.95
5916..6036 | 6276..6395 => 0.96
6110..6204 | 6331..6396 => 1.00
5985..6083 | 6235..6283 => 0.95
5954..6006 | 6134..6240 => 0.97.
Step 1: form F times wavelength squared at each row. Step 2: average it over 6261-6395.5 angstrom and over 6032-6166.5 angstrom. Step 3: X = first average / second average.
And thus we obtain 1.06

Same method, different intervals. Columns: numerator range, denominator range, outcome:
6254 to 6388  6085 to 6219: 1.05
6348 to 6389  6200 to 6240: 1.04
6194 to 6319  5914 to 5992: 1.05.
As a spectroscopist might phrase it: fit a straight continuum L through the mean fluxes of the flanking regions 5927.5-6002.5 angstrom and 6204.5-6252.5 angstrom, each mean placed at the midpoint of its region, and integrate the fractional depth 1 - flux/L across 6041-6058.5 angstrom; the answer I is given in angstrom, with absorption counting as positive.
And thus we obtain -0.3 angstrom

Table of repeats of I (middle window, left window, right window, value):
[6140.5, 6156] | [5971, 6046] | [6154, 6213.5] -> -0.1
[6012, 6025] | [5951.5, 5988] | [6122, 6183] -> 0.2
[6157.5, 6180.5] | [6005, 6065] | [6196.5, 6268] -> 0.6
